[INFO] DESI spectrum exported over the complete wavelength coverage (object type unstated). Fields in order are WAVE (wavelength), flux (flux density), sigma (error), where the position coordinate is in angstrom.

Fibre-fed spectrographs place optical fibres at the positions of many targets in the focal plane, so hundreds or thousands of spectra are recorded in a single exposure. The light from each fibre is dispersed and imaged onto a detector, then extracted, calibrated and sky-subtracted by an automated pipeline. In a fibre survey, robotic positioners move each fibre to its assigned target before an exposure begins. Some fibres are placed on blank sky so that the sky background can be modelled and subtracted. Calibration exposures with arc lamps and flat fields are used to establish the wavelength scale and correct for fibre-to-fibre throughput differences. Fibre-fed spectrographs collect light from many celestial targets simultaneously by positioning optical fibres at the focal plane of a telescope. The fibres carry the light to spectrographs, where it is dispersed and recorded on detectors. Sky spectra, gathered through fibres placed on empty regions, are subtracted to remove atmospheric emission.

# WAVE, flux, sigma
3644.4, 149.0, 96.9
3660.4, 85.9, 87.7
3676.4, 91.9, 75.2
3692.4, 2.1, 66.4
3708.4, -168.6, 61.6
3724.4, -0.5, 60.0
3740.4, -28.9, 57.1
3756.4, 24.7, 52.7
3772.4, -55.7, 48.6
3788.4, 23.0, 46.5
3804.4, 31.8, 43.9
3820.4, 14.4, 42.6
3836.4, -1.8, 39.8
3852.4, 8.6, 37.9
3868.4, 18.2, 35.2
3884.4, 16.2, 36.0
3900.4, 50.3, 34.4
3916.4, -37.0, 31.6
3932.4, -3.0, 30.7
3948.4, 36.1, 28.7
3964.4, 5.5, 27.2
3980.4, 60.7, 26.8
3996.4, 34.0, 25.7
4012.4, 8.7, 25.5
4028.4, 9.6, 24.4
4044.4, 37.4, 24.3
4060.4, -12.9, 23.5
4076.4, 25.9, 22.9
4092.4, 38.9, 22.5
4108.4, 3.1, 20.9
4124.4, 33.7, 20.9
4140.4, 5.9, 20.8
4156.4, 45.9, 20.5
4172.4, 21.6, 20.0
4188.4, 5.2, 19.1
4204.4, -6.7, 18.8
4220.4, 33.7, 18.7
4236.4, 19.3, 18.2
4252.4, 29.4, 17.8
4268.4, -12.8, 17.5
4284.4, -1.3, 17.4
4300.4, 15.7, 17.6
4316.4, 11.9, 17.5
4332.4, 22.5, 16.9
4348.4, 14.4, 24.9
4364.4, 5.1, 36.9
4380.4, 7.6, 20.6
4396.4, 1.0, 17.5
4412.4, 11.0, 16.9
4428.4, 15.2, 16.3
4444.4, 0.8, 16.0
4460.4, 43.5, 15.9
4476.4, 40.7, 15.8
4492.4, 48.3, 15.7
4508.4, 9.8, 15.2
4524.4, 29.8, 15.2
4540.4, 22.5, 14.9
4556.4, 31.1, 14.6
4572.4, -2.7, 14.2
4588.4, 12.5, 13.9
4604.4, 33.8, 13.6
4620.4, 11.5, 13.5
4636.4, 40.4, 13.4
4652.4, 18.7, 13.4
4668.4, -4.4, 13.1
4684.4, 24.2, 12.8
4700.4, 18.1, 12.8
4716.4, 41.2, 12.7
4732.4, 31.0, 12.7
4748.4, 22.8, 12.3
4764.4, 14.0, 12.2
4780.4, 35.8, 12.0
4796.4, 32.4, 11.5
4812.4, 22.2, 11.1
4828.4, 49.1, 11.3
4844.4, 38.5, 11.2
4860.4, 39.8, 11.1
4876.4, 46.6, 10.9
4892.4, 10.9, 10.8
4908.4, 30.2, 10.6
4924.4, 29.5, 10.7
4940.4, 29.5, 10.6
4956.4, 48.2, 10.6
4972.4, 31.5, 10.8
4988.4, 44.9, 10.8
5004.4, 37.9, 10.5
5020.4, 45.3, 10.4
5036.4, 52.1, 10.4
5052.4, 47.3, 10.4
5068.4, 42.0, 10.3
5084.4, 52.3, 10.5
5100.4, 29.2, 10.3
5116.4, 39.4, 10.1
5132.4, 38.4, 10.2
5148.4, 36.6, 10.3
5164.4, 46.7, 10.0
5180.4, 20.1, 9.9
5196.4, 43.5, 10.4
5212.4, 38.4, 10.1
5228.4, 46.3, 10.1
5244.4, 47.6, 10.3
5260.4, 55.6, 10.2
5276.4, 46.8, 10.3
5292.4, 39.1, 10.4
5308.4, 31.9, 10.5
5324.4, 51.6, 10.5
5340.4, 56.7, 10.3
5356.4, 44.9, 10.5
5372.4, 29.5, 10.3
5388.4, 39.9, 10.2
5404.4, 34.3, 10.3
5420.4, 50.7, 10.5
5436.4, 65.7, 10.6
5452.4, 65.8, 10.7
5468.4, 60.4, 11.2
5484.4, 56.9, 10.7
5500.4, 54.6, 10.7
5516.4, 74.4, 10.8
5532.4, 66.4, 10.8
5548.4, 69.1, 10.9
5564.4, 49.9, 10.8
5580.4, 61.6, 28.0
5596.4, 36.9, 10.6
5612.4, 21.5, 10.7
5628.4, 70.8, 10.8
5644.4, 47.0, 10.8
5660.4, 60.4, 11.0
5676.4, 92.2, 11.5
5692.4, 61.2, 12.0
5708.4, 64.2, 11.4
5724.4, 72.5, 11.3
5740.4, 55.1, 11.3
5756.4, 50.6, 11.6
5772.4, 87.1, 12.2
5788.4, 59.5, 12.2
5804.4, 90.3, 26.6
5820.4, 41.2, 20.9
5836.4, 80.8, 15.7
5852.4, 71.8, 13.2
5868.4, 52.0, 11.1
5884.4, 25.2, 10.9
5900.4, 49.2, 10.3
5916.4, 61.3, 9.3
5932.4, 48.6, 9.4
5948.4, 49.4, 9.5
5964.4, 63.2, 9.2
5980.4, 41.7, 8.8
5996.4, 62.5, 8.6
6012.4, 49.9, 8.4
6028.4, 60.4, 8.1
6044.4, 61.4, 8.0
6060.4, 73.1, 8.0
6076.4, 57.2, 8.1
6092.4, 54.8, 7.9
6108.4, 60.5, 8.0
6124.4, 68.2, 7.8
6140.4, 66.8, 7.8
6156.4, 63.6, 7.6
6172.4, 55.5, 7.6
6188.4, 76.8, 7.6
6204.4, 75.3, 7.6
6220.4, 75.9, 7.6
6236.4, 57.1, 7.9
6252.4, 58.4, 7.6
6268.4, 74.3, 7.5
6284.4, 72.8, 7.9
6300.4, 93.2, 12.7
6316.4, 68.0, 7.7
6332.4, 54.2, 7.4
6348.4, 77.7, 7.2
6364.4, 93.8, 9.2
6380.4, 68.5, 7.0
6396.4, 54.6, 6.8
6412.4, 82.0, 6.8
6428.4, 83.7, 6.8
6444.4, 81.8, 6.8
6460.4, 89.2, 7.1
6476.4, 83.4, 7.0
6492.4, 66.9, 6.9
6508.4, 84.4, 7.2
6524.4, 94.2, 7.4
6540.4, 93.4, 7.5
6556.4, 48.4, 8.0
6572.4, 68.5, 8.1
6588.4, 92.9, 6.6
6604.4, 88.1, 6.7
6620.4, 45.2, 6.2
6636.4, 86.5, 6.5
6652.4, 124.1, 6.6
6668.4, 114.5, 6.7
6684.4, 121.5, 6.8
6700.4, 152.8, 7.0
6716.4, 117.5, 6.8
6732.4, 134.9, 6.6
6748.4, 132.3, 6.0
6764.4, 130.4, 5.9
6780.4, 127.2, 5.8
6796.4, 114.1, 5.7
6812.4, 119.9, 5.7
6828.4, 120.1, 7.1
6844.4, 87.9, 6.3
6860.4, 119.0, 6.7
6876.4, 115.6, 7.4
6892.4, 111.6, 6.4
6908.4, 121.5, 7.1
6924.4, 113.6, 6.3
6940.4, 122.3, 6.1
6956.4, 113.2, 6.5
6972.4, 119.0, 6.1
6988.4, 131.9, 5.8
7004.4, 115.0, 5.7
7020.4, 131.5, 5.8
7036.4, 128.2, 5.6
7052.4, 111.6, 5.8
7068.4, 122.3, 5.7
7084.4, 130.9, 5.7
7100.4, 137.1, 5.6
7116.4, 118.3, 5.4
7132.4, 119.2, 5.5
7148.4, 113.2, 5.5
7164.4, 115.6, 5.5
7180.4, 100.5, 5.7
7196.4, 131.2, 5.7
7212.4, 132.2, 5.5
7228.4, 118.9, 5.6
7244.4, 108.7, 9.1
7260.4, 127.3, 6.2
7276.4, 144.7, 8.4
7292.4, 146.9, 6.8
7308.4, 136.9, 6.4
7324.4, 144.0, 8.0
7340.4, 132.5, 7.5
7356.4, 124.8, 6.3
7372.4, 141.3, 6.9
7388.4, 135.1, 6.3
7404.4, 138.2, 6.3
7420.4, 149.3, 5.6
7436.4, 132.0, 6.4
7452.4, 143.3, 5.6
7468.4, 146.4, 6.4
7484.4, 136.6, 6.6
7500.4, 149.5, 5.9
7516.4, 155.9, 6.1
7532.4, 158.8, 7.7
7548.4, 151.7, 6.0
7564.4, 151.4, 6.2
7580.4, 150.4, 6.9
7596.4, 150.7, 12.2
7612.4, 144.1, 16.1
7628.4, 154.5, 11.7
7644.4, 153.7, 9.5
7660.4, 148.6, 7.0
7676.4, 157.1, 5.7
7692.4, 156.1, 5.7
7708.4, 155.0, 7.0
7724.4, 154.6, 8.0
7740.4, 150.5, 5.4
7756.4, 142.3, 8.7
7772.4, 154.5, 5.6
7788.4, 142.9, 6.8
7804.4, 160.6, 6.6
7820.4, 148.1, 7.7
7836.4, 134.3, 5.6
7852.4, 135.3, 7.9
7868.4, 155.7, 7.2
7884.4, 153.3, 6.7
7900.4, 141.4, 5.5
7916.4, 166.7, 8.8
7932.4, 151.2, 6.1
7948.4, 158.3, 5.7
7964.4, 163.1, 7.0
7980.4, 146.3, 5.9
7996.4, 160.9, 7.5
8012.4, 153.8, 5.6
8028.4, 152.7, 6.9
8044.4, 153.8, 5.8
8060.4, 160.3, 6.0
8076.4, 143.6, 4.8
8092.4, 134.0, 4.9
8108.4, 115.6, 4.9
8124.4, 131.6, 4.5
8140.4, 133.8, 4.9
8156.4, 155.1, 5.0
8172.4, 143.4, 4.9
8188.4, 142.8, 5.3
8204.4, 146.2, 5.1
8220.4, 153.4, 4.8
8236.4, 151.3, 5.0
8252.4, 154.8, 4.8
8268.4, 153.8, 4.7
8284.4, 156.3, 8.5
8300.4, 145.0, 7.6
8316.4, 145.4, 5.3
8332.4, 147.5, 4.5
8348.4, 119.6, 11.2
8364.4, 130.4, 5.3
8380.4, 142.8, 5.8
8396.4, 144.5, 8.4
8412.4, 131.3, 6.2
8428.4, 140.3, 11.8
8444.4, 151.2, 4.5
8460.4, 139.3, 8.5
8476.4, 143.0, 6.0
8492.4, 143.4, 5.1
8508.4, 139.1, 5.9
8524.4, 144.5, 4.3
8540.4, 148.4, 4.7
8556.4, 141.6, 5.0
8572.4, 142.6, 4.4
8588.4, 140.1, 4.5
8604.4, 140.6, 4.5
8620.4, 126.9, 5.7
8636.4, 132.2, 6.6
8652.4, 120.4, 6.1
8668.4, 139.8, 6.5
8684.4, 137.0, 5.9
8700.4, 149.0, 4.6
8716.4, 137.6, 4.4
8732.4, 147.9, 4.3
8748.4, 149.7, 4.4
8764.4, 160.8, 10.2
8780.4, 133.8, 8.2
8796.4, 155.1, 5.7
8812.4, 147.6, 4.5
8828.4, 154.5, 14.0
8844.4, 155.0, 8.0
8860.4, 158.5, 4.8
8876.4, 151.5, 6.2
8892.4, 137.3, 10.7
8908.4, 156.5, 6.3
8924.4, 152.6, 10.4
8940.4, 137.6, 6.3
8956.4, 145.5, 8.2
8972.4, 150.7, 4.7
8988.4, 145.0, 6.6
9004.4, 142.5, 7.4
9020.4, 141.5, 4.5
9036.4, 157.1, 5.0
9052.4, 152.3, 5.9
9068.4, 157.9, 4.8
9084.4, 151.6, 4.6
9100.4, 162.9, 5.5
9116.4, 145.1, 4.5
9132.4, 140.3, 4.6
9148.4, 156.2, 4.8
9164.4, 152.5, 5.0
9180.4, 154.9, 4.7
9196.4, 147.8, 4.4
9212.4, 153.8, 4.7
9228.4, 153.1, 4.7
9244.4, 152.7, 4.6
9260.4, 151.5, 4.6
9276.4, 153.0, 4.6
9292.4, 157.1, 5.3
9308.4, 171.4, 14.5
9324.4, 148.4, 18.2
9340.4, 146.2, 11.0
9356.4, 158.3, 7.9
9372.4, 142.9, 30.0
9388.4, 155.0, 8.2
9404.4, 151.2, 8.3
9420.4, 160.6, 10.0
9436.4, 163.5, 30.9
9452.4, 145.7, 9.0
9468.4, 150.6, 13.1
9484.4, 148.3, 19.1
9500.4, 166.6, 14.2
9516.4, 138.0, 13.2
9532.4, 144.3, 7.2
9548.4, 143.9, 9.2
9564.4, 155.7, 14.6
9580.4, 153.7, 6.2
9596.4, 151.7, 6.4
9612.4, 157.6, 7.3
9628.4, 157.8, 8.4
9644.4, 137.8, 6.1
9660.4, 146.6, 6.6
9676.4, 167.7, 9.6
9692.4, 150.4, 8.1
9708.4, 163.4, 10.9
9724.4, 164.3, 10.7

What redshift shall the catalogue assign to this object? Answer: 0.67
